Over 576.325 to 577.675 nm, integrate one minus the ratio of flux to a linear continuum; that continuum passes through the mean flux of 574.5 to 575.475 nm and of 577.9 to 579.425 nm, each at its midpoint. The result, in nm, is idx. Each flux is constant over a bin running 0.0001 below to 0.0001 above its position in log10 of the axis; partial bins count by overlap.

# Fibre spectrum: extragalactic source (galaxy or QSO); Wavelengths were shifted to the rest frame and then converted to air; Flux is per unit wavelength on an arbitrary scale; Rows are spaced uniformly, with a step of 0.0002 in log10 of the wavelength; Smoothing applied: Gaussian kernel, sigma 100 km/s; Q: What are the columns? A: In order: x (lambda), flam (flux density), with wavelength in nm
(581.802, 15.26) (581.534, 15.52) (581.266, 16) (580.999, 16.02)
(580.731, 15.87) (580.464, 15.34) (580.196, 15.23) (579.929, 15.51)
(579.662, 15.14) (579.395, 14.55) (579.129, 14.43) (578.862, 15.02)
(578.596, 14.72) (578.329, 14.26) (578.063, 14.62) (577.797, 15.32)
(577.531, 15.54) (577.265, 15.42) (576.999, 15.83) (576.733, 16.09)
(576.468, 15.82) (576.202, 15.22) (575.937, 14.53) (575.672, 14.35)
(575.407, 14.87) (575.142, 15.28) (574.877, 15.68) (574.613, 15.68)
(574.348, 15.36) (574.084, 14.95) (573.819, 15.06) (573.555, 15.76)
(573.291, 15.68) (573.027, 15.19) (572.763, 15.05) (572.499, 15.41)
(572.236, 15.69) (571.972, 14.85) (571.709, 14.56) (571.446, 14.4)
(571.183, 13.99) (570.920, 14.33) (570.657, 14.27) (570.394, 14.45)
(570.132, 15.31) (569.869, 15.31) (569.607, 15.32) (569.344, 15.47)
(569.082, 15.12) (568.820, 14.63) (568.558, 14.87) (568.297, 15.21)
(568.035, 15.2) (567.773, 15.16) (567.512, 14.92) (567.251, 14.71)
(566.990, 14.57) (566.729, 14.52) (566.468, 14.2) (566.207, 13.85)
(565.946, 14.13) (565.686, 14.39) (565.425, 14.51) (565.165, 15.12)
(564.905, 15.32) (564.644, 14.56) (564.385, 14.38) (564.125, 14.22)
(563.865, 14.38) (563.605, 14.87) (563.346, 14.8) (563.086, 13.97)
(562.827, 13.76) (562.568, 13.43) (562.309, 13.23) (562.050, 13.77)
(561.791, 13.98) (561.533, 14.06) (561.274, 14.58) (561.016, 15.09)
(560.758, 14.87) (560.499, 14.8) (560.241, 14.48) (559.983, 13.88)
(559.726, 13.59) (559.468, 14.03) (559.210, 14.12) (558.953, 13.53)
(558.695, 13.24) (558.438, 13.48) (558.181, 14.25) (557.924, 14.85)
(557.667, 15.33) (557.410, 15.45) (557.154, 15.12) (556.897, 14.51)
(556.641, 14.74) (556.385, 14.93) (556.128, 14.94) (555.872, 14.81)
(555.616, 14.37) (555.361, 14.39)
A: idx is -0.07 nm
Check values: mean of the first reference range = 15.4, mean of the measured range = 15.7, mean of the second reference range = 14.6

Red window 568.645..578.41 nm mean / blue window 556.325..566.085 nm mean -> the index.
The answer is 1.05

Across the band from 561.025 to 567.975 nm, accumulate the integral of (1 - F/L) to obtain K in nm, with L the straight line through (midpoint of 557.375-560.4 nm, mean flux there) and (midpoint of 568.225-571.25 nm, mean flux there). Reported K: 0.07 nm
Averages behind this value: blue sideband 14.2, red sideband 14.9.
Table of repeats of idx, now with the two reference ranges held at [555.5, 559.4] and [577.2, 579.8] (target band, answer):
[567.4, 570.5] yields -0.078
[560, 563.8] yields 0.086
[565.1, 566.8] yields 0.035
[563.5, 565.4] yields -0.006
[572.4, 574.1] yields -0.061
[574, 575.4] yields -0.051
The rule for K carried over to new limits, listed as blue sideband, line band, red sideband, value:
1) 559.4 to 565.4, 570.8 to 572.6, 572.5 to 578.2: 0.03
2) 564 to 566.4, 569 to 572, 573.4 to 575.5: 0.04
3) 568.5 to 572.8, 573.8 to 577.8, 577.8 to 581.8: -0.07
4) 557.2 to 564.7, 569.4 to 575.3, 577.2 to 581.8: -0.10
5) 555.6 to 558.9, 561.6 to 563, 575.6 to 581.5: 0.10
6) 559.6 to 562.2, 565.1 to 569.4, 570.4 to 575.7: -0.01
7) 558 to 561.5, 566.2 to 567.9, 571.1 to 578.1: 0.01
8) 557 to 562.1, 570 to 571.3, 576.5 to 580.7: 0.03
